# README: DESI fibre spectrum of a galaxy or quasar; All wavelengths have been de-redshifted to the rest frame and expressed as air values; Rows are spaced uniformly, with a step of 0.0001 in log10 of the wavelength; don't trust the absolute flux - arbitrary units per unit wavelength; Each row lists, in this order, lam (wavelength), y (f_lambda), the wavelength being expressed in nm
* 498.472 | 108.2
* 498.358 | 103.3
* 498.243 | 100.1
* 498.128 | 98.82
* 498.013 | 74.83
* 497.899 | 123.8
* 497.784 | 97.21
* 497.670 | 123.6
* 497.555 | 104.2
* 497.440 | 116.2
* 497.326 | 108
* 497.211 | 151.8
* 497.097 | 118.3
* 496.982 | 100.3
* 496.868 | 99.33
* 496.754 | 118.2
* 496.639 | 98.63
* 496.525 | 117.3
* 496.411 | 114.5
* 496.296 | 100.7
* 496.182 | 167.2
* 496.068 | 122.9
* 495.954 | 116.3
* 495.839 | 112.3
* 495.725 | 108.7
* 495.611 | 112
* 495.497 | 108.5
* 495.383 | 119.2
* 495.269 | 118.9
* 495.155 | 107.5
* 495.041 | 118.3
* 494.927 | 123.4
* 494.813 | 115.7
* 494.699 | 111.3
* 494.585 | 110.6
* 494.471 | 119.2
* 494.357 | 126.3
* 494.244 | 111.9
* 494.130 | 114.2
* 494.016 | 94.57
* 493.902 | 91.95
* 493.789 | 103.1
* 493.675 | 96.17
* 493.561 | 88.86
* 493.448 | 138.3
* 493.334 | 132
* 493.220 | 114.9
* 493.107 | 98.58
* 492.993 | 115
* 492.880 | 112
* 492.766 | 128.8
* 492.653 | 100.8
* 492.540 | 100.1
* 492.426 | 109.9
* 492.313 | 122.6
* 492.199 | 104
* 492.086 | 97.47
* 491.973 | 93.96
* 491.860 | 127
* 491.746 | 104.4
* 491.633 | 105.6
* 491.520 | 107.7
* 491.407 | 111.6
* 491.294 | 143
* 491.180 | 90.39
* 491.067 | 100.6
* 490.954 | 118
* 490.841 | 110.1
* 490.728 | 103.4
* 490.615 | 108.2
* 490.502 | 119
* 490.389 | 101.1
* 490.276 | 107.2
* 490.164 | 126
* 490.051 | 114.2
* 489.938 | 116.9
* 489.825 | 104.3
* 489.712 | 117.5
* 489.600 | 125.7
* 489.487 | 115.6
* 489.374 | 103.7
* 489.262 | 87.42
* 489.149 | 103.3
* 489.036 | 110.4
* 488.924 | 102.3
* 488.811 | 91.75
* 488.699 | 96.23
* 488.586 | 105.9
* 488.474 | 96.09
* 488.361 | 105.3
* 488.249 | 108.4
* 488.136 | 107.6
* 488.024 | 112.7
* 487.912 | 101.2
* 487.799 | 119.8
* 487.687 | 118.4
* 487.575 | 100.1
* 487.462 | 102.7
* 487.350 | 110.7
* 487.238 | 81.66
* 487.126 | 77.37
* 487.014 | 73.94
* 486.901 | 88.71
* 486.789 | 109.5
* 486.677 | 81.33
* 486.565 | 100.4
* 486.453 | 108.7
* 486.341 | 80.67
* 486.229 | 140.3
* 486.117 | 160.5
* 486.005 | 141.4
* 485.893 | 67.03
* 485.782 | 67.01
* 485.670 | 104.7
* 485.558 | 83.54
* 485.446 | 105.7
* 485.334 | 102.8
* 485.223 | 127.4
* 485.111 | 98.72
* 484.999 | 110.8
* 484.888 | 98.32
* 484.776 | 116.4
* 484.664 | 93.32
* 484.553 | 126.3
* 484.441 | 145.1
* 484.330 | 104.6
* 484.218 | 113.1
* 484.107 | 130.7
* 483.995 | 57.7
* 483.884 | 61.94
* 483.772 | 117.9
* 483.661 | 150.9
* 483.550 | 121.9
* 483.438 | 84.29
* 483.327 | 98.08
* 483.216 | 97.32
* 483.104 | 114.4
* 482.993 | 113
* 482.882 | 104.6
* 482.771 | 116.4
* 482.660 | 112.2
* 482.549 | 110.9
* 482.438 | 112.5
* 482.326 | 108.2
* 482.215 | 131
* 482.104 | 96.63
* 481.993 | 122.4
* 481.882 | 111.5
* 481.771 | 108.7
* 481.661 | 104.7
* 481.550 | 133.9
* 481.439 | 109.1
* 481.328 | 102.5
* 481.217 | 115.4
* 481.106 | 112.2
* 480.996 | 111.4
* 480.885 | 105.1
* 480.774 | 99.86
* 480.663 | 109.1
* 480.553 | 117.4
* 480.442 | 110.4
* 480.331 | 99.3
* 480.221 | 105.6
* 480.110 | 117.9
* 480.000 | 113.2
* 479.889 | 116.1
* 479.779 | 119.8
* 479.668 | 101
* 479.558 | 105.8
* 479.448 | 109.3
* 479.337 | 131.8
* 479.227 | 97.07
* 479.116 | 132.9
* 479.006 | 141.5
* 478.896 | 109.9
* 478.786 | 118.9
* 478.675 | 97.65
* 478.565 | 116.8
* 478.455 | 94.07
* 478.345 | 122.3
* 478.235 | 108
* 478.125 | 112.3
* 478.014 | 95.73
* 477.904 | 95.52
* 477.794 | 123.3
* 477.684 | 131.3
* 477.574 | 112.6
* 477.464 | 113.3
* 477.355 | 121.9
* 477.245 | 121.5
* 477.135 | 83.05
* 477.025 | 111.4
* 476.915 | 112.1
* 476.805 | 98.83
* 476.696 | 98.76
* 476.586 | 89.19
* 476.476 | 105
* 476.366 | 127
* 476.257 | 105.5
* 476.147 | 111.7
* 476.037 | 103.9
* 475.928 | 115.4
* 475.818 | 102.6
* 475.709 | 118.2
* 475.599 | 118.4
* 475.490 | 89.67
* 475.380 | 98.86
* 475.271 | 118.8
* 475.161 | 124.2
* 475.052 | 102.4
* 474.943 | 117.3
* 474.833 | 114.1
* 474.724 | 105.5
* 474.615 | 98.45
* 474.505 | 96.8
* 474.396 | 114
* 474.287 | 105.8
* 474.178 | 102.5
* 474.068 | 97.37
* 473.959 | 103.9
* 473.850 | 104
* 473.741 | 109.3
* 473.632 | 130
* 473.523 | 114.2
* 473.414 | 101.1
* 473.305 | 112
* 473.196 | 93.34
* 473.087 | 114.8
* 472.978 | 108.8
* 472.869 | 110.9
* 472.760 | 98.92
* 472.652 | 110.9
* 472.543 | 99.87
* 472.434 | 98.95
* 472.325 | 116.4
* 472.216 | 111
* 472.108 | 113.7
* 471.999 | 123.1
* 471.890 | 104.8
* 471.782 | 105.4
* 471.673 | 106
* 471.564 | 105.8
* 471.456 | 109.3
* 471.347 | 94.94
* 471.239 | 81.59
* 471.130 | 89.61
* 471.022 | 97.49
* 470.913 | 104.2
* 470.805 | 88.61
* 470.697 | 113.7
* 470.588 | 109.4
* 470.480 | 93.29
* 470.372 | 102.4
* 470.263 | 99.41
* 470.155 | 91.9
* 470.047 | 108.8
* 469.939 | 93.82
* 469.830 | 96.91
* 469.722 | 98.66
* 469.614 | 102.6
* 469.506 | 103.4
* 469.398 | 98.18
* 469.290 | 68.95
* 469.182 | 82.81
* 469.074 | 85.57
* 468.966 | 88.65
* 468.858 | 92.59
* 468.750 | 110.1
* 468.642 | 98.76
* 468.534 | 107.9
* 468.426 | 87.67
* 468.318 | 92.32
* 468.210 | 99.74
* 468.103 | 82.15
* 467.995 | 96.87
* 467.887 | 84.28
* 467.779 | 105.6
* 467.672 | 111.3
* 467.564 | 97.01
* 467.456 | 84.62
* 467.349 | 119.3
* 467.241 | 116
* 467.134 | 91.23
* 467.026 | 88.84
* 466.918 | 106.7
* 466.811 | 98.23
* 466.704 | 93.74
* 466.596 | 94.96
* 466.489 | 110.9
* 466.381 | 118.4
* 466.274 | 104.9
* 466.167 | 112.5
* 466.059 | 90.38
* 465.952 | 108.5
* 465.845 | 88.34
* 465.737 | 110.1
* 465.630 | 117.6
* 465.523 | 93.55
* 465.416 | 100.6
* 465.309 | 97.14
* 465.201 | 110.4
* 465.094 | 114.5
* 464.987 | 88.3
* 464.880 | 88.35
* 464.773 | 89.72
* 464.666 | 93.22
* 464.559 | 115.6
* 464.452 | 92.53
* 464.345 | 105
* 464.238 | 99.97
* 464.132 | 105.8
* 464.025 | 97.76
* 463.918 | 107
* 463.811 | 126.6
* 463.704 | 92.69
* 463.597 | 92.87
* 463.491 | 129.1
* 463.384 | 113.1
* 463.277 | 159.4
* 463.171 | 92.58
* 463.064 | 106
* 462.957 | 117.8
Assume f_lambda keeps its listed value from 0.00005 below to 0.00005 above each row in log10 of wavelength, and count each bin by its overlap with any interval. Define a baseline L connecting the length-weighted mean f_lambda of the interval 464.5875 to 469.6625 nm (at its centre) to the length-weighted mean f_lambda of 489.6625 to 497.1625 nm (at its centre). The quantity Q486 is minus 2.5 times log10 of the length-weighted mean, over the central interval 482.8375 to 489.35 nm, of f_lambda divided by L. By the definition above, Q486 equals 0.04 mag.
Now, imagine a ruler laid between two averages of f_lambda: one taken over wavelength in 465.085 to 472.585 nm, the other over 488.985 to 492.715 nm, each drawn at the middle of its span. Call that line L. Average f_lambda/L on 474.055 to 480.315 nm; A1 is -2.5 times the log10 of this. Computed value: -0.06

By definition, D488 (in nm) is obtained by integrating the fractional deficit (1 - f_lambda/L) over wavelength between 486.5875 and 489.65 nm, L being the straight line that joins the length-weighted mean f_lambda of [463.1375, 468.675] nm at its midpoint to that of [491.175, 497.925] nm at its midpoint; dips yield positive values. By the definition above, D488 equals 0.256 nm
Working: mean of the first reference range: 102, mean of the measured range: 101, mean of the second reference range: 113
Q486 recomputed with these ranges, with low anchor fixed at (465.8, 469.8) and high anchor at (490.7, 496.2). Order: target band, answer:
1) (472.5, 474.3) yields -0.06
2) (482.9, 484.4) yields 0.01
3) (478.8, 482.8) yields -0.08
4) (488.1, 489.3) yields 0.08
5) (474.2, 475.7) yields -0.07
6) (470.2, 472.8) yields -0.04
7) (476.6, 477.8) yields -0.07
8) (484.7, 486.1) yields 0.04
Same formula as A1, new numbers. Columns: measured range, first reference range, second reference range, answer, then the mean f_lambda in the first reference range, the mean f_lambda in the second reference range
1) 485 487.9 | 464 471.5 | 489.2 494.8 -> 0.056 mag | 98.8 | 110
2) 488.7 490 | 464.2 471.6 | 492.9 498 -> 0.035 mag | 98.8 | 114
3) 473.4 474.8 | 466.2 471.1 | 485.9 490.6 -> -0.064 mag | 98.3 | 106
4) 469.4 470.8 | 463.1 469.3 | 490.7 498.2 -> 0.021 mag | 101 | 112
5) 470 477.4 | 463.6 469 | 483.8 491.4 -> -0.039 mag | 101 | 106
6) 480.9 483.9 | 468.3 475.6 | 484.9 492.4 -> -0.064 mag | 103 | 106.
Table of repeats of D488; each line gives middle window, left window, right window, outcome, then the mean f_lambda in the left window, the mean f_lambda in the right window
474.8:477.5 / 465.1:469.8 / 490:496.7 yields -0.14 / 99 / 112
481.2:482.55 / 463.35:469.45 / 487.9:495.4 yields -0.09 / 99.9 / 110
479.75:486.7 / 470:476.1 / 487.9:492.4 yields -0.11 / 106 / 108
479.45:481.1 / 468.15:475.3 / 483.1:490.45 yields -0.08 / 103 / 105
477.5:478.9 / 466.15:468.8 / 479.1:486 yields -0.06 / 100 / 109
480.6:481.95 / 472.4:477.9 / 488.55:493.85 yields -0.02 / 108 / 109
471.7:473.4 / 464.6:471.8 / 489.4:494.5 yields -0.12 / 98.8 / 111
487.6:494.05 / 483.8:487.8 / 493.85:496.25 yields 0.07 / 103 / 116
